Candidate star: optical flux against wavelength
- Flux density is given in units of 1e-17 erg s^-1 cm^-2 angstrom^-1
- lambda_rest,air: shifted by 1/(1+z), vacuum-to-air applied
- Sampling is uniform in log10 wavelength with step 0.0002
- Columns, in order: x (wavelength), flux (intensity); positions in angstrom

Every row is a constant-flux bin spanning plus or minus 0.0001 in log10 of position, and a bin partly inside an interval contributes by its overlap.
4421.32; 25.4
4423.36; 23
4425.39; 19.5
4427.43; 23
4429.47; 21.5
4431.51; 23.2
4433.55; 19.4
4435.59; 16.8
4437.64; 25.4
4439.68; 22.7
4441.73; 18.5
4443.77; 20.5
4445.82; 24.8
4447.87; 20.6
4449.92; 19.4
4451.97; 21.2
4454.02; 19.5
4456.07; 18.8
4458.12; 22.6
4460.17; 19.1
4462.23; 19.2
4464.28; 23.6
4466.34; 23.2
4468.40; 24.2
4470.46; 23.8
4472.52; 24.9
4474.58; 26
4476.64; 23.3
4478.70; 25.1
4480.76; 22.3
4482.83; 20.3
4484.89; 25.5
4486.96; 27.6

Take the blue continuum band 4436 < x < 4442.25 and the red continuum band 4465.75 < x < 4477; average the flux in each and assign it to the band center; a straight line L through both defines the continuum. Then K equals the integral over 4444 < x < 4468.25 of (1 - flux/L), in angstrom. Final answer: 2.1 angstrom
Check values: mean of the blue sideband 21.9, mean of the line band 21.2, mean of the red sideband 24.3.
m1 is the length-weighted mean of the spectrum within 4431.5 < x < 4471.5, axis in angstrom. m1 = 21.3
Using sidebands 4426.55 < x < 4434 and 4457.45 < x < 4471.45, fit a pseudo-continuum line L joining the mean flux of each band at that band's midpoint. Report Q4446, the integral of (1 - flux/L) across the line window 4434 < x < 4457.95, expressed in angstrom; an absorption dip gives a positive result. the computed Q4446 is 1.4 angstrom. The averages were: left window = 21.9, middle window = 20.8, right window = 22.2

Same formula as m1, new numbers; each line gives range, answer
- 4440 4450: 21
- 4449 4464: 20.2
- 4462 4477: 23.8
